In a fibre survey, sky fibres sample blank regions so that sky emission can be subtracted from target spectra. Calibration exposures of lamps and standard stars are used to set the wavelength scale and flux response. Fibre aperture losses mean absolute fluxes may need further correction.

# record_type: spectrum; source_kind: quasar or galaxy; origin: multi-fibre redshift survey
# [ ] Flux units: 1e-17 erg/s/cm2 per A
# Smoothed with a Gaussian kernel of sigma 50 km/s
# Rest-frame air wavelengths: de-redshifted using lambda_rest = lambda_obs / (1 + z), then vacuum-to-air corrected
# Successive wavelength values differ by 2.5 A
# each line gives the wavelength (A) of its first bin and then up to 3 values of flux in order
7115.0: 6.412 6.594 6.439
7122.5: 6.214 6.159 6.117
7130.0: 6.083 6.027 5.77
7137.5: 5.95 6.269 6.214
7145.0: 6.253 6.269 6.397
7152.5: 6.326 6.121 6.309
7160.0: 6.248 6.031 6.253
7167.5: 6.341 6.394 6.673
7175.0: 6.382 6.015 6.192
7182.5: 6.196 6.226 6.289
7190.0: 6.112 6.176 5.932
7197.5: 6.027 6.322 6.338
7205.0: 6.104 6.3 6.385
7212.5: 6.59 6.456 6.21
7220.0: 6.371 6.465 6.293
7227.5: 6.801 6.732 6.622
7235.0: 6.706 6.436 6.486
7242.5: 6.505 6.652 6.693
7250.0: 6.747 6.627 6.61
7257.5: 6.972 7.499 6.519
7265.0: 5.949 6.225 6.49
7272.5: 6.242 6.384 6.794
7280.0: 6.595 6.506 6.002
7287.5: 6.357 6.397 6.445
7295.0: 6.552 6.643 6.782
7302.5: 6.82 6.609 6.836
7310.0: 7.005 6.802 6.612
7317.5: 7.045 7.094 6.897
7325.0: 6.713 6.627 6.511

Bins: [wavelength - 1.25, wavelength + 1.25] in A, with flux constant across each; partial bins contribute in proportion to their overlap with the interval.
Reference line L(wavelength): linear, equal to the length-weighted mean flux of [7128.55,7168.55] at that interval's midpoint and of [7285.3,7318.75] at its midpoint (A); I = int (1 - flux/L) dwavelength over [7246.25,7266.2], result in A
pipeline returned -0.6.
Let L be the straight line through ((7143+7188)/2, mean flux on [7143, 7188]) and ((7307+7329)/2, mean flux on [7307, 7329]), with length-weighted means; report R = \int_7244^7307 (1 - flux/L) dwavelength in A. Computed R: 1.1 A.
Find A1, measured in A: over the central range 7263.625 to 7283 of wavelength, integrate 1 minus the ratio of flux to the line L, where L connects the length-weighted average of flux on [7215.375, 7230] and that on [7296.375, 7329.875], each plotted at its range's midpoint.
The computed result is 0.74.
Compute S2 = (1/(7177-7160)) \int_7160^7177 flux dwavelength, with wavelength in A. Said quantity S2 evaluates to 6.32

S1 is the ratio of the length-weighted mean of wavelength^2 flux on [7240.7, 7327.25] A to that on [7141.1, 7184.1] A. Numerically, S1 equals 1.09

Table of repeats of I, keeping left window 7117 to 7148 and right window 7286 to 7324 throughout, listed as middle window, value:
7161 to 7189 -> 0.15 A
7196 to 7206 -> 0.31 A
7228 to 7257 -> -0.50 A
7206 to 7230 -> 0.00 A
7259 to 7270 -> 0.12 A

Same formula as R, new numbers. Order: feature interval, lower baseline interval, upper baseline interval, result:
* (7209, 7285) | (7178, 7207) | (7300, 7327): -0.88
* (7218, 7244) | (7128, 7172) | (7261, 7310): -0.63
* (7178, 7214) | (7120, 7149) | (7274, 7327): 0.61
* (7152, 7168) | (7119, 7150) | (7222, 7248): 0.10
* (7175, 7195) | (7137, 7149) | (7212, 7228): 0.51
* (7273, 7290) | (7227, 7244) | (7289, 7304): 0.47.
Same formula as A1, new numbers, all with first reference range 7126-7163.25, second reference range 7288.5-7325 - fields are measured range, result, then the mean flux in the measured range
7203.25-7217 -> 0.1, 6.36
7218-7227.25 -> 0.1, 6.41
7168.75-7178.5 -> -0.2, 6.38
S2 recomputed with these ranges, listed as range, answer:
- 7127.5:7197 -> 6.2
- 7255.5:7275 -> 6.55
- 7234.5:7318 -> 6.6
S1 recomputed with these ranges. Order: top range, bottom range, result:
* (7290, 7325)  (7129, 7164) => 1.15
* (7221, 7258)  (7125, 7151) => 1.11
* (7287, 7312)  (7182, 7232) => 1.08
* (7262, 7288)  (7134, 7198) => 1.06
